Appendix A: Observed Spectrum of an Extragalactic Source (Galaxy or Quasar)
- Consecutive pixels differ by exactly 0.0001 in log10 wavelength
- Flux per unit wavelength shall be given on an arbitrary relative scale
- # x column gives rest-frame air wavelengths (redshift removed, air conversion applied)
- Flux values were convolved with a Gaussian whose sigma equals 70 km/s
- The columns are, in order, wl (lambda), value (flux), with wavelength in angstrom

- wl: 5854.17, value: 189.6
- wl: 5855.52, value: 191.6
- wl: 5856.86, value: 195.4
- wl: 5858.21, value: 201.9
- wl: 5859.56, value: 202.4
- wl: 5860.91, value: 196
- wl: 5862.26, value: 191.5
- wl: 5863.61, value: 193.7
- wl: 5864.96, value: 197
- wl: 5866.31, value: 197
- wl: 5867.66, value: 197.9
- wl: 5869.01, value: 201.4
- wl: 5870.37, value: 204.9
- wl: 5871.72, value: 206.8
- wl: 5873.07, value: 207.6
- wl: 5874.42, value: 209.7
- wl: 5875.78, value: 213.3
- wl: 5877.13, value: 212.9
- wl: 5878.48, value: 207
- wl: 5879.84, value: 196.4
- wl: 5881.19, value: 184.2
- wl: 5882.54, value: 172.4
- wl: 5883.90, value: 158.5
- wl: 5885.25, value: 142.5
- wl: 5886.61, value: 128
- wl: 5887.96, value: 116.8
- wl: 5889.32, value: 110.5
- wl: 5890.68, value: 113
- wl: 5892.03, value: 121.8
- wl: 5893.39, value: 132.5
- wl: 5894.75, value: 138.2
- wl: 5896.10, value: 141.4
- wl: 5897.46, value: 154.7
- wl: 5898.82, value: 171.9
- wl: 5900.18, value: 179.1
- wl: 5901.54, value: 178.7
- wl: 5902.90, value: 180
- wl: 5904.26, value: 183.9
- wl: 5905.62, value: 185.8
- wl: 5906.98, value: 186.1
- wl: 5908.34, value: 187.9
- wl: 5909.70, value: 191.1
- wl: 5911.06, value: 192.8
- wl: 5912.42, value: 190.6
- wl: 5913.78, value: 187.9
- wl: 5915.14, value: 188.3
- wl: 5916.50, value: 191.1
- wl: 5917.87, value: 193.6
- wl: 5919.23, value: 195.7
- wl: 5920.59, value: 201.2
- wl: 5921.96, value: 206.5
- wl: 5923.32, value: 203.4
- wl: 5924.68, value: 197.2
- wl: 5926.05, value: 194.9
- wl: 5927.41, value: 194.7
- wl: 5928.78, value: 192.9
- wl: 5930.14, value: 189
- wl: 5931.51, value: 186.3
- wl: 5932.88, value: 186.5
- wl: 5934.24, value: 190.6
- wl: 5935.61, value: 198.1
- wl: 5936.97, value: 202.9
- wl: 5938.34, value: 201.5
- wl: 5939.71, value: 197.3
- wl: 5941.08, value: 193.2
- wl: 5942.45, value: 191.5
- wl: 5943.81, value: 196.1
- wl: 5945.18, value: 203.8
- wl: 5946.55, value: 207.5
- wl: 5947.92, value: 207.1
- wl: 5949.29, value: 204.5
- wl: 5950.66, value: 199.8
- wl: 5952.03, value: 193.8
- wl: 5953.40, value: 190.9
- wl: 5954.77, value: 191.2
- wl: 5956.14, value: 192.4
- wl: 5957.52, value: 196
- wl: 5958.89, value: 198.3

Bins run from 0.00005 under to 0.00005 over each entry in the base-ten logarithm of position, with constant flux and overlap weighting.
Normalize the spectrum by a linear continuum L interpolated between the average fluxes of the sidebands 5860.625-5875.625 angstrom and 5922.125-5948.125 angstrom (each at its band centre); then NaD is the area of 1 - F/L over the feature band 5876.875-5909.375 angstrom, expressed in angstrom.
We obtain 6.2 angstrom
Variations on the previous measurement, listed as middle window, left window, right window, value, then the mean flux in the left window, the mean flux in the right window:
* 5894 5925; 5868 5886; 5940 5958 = 1.9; 193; 197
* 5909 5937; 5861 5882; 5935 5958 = 0.7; 201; 198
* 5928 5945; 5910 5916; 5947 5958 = 0.0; 190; 197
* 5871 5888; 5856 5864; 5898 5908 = 0.5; 197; 181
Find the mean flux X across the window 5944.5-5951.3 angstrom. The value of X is 205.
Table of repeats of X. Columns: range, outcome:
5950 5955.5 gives 194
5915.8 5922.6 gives 197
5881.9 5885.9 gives 158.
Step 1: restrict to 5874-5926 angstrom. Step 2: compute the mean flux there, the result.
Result 175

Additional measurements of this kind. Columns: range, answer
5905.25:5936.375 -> 193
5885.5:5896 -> 125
